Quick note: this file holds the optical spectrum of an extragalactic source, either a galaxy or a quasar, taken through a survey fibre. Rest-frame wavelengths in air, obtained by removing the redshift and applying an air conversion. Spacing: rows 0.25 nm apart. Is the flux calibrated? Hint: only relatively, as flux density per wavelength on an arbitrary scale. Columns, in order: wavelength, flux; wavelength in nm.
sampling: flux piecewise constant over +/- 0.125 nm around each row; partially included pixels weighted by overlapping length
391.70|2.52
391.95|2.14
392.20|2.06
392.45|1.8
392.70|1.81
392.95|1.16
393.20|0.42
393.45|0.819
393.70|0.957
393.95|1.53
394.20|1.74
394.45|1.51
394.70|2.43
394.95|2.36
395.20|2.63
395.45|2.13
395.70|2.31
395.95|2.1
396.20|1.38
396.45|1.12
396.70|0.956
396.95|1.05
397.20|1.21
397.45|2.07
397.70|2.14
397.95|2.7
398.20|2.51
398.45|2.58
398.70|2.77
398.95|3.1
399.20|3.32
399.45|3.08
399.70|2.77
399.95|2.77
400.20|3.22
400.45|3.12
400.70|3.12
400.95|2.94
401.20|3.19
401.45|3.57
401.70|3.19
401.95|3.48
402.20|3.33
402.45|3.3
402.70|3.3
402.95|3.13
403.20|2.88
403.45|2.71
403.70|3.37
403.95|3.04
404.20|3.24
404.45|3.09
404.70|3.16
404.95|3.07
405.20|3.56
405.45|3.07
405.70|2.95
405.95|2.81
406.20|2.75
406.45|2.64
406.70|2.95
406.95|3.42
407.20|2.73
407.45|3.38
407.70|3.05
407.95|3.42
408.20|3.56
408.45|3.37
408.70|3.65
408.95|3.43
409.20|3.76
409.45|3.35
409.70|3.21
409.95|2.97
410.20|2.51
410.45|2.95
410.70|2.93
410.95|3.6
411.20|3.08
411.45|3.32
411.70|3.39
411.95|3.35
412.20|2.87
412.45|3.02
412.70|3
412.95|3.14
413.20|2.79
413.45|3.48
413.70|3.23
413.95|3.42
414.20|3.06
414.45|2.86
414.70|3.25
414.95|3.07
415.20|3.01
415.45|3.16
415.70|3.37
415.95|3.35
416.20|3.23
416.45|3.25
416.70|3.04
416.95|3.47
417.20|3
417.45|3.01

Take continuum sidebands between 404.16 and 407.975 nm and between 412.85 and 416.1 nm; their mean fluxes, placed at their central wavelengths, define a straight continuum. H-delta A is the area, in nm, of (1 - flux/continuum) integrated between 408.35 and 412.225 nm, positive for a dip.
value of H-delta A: -0.15 nm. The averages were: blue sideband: 3.07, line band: 3.24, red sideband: 3.17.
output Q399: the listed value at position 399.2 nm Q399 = 3.32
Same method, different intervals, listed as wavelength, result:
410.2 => 2.51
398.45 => 2.58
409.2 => 3.76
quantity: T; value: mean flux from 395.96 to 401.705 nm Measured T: 2.49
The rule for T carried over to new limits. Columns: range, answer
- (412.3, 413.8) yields 3.1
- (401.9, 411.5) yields 3.16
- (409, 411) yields 3.15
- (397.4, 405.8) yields 3.03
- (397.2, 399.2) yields 2.52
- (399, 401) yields 3.05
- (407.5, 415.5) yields 3.2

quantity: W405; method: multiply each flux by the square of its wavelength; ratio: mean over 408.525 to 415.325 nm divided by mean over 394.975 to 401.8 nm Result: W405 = 1.37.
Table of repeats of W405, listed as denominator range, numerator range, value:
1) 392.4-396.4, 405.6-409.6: 2.03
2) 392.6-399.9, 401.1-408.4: 1.67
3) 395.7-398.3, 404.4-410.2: 1.92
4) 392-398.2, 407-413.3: 2.02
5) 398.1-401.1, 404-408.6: 1.10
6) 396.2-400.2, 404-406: 1.42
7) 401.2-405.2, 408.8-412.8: 1.03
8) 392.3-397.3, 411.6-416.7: 2.21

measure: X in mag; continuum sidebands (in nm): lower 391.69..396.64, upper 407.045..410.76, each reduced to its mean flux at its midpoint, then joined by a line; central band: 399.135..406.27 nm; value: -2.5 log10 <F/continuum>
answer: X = -0.21 mag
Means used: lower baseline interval 1.72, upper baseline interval 3.22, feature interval 3.12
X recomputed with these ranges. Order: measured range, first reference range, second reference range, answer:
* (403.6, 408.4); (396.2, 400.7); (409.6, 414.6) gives -0.13 mag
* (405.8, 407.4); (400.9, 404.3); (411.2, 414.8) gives 0.10 mag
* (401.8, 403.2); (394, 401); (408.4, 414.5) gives -0.24 mag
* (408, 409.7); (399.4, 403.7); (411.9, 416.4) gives -0.12 mag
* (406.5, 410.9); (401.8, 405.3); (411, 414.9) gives -0.01 mag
